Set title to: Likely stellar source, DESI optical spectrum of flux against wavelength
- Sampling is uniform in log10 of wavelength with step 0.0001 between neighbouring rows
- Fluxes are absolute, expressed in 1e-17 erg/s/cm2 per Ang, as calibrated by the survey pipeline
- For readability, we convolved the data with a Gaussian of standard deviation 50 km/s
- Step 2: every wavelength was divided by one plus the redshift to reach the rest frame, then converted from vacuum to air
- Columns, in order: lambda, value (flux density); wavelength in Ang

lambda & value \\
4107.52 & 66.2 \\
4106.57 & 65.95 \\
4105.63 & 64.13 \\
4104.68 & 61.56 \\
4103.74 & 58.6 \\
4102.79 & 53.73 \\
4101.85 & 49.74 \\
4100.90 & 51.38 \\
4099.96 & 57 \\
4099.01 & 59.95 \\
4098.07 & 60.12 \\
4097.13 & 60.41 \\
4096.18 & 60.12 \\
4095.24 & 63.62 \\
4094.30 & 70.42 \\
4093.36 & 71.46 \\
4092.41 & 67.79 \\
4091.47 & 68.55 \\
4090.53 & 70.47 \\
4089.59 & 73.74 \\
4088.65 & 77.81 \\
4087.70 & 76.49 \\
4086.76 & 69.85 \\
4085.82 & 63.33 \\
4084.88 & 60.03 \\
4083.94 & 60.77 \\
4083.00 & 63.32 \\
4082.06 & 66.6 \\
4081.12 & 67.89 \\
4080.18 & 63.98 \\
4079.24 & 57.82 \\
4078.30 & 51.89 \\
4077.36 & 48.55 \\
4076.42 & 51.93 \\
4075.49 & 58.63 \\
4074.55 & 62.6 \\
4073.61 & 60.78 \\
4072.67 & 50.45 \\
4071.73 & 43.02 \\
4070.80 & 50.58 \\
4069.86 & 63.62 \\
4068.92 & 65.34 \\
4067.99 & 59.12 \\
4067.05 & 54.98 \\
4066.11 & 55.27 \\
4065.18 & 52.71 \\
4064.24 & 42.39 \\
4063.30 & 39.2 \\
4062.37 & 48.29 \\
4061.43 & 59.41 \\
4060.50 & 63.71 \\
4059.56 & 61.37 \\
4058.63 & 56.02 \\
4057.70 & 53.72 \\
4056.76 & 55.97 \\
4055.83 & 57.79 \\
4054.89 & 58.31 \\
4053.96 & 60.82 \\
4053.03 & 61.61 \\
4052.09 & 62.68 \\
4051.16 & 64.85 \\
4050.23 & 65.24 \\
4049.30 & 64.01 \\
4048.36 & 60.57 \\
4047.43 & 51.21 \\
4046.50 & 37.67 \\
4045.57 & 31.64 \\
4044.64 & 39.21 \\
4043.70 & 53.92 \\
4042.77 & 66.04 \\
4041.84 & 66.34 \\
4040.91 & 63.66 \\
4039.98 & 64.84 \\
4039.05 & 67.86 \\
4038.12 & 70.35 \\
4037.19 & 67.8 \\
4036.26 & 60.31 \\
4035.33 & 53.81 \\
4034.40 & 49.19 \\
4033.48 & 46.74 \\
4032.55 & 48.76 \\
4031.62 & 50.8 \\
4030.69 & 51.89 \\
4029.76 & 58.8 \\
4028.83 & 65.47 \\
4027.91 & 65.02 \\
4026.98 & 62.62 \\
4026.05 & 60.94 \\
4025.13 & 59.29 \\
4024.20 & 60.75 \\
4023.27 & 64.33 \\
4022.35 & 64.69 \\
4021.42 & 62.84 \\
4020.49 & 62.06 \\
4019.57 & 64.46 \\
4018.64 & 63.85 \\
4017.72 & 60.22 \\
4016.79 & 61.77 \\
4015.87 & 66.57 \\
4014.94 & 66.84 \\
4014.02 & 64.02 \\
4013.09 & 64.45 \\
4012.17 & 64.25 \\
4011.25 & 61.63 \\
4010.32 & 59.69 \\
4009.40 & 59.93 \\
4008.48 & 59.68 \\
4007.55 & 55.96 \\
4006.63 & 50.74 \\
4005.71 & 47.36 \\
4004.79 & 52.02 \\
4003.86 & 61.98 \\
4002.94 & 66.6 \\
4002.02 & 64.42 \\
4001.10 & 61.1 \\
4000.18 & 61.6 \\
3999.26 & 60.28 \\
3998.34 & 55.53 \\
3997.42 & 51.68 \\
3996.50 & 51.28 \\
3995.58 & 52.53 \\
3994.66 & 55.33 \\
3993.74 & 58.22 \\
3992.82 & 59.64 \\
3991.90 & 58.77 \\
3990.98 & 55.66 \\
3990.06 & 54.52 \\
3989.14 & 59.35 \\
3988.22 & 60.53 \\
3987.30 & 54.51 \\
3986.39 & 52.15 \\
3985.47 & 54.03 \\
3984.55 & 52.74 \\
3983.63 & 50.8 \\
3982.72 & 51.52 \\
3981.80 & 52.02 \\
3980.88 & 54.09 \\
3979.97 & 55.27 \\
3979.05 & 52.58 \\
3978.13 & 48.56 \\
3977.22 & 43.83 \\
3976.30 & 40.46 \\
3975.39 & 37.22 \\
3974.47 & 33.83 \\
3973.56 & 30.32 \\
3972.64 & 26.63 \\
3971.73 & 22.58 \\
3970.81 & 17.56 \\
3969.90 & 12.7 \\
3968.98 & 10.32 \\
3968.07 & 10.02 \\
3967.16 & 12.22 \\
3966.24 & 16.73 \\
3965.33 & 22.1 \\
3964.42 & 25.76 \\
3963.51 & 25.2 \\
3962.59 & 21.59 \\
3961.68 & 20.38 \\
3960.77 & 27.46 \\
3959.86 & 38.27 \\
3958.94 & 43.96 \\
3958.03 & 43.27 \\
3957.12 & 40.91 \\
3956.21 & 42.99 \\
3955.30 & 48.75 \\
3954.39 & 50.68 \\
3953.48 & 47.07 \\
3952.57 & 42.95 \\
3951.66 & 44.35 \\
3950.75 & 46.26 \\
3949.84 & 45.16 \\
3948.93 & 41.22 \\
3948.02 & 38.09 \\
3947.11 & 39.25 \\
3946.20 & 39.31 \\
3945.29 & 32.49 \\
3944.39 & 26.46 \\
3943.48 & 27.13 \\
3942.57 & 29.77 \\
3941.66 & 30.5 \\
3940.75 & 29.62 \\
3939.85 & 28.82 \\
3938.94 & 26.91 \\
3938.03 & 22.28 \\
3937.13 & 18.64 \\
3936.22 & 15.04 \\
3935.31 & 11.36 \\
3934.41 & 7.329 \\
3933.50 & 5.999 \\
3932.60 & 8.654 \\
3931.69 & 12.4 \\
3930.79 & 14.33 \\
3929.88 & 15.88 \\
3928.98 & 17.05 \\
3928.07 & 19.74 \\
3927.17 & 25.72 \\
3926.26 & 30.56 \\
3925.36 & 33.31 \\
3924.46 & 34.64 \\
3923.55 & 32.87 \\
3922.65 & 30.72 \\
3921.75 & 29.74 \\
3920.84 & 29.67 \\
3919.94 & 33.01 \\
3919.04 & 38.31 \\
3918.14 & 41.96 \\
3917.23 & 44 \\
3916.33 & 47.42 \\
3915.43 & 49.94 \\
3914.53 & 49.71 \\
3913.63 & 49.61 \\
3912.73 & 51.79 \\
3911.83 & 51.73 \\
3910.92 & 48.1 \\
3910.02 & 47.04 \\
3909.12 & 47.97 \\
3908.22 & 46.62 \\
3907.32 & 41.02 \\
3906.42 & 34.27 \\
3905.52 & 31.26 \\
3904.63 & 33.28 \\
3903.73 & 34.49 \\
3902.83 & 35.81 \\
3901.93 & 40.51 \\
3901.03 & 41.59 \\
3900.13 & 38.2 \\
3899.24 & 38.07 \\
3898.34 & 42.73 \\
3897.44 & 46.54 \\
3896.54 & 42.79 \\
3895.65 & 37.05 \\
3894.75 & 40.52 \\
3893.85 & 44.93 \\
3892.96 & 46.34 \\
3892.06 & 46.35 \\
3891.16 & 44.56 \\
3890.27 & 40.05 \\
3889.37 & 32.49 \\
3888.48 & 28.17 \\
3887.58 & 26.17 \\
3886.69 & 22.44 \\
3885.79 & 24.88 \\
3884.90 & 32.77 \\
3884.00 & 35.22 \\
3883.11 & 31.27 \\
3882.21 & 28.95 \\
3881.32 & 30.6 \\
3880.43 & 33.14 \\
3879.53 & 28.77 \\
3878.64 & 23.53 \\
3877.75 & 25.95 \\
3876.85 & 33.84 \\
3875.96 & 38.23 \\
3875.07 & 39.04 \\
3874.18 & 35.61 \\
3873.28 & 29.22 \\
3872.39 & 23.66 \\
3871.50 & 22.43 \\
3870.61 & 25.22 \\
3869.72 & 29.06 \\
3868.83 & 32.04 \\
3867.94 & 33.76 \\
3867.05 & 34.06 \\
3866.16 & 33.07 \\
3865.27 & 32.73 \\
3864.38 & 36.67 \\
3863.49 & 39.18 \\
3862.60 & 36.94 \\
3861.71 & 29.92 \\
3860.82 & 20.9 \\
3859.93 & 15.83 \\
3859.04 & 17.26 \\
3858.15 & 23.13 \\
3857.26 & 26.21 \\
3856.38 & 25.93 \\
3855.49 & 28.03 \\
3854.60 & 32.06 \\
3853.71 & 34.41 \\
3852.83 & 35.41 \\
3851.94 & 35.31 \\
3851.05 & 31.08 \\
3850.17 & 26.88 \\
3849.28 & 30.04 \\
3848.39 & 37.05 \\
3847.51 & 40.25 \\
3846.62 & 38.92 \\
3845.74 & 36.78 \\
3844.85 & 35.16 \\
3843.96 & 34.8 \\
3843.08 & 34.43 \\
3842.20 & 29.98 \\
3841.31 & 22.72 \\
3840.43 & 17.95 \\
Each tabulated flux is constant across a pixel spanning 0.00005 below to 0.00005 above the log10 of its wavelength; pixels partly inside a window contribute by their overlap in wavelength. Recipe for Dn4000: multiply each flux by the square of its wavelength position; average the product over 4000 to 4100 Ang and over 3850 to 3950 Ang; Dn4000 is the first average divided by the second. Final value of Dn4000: 1.98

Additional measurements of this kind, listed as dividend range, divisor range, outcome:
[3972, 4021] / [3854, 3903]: 1.78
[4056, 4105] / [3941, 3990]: 1.67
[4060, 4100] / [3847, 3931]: 1.94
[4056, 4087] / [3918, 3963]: 2.00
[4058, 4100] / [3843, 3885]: 2.16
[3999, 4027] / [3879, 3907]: 1.81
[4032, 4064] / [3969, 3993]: 1.30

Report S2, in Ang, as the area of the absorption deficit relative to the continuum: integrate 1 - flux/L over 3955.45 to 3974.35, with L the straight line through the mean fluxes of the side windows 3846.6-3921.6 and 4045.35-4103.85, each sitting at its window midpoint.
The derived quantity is 8.0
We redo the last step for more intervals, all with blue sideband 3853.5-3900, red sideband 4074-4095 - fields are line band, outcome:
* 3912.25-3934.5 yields 4.9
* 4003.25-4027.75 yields -3.2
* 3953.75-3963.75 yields 1.8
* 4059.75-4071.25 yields 1.3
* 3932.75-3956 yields 6.3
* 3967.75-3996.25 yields 2.6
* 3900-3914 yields -1.9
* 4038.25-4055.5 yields 0.2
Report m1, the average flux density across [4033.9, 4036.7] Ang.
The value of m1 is 54.4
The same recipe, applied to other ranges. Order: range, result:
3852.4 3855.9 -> 32.5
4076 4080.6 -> 54.7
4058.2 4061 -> 60.5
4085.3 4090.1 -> 72.1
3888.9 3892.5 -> 40.8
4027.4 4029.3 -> 65.3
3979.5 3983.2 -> 53.3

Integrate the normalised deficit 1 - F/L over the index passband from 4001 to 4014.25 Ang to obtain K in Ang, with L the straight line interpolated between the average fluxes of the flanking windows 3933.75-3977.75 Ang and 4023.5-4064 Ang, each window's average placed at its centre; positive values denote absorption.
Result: -3.8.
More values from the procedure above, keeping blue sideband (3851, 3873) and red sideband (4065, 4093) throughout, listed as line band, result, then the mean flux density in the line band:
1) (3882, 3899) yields -1.5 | 36.7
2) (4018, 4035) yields -1.7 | 59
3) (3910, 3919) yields -2.6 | 47.7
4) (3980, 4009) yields -4.2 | 56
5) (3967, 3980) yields 4.6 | 29.9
